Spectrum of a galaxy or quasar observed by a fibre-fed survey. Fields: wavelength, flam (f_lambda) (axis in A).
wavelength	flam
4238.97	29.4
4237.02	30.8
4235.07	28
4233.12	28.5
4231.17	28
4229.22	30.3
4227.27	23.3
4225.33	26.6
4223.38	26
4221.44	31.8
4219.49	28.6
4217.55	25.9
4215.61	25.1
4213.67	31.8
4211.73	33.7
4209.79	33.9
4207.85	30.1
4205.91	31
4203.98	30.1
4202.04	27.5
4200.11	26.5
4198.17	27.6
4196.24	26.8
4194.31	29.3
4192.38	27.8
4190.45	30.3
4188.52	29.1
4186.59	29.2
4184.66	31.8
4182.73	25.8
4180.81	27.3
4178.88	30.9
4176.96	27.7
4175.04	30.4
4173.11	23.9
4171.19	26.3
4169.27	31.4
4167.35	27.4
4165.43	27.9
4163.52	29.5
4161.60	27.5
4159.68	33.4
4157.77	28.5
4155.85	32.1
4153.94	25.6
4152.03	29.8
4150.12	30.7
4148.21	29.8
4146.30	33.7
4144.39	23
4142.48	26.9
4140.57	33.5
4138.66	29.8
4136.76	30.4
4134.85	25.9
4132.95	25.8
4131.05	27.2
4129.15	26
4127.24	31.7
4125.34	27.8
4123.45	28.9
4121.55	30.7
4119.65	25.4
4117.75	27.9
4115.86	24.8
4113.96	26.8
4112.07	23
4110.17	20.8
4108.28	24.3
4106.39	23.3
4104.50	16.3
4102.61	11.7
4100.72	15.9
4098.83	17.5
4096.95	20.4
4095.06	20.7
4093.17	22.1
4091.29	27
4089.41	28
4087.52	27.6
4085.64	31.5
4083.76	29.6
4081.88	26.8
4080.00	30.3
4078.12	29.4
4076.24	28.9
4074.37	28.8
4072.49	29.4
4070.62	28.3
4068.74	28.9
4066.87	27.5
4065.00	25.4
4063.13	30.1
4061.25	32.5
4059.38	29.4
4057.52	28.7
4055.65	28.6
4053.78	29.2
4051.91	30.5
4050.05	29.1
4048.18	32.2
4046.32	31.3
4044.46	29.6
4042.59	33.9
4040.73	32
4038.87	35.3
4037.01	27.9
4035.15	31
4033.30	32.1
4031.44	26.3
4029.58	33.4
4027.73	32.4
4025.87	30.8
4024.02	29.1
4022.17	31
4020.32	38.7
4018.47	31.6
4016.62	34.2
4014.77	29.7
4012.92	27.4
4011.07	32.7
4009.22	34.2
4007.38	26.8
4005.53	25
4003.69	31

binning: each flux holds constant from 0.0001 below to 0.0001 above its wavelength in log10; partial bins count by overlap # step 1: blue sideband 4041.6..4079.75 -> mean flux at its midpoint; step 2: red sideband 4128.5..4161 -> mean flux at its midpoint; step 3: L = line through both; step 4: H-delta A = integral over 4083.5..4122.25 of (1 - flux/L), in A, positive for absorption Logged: 7.74 A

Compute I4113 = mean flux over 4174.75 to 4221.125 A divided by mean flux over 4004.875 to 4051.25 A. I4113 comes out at 0.93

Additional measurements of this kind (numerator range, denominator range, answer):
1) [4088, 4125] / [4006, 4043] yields 0.73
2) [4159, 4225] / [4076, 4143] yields 1.13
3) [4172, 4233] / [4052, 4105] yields 1.09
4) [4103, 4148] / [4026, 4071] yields 0.88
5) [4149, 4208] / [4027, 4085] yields 0.96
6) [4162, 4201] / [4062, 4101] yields 1.07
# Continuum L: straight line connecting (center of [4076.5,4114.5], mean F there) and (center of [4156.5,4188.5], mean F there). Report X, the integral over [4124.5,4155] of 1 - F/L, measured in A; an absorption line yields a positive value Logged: -2.3 A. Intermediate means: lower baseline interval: 23.7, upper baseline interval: 28.7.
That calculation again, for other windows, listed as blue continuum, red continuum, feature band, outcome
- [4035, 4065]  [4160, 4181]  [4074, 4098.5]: 2.6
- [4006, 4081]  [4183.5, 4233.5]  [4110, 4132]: 2.0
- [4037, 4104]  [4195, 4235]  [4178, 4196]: -0.3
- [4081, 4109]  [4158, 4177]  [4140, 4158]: -1.5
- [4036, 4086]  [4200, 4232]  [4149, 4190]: 0.4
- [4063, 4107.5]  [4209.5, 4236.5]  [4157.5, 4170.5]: -1.1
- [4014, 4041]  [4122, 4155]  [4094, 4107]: 5.2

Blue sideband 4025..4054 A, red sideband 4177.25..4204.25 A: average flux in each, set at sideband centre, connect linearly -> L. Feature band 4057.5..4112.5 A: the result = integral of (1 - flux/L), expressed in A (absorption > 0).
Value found 8.9 A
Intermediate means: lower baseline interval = 31.1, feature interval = 25.4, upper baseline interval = 28.5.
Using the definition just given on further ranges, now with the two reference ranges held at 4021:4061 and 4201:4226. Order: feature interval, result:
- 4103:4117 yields 3.6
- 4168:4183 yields 0.8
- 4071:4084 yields 0.6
